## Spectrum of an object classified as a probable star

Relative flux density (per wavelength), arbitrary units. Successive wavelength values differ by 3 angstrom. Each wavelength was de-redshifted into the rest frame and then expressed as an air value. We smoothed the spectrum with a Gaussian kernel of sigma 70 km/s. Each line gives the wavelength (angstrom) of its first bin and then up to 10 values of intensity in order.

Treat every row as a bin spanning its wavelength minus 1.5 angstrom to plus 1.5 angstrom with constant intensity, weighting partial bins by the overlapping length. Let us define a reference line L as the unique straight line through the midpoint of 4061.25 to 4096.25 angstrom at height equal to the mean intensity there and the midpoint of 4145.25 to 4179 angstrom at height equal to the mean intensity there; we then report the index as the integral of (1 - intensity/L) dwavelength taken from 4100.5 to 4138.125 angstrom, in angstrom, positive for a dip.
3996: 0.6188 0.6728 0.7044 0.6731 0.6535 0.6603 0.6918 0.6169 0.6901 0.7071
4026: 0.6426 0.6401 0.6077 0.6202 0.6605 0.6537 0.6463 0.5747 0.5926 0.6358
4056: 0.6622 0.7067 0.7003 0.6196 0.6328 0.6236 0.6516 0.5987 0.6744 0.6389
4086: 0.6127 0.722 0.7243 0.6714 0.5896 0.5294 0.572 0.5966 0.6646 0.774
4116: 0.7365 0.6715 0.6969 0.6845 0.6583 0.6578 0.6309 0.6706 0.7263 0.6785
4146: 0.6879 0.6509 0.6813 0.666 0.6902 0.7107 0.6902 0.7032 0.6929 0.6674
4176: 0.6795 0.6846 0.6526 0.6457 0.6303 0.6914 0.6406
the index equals 0.5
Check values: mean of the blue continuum 0.655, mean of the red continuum 0.684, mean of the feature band 0.66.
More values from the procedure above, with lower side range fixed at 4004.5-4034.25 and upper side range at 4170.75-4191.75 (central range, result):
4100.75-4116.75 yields 0.26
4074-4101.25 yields 0.59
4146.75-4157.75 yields -0.12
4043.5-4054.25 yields 0.81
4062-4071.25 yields 0.30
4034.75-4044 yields 0.13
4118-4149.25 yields -0.60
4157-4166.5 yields -0.49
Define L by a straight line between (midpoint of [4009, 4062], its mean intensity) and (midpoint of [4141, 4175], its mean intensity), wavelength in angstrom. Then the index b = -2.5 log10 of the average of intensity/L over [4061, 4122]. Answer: 0.023 mag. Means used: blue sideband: 0.649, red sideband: 0.684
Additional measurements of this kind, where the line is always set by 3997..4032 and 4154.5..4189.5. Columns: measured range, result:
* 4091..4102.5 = 0.078 mag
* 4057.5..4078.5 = 0.035 mag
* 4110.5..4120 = -0.080 mag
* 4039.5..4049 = 0.074 mag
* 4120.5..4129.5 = -0.011 mag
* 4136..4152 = -0.014 mag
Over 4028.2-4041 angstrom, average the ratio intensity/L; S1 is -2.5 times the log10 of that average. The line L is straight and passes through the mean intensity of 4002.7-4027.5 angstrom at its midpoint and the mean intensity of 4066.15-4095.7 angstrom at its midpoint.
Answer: 0.05 mag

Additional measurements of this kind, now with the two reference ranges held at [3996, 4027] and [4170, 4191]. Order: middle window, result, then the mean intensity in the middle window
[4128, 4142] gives -0.01 mag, 0.67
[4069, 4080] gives 0.06 mag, 0.632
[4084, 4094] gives -0.03 mag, 0.683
